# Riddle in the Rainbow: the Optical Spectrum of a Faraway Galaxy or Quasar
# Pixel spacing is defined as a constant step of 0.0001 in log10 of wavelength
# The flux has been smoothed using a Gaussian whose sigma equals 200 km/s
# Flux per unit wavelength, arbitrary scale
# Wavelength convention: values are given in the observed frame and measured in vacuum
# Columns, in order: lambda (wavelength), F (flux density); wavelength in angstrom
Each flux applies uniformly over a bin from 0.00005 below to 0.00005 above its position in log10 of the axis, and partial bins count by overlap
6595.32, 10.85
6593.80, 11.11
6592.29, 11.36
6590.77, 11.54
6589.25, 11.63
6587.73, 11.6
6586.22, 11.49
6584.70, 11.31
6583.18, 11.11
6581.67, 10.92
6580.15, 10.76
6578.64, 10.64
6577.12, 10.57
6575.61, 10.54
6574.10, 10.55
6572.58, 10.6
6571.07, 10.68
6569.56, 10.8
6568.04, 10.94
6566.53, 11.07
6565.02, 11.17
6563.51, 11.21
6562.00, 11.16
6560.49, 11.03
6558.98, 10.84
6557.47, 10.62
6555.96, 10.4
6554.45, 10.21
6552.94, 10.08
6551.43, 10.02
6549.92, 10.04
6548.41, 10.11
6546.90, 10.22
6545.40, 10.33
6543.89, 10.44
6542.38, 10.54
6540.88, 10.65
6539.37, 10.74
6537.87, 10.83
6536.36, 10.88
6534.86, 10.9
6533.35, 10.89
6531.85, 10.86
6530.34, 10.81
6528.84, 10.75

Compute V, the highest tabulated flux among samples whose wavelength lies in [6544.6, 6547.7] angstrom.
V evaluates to 10.33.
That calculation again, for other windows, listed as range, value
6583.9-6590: 11.63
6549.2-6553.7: 10.08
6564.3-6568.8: 11.17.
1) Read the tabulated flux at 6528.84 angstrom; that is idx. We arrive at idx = 10.75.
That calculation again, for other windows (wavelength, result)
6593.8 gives 11.11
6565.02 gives 11.17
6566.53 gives 11.07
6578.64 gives 10.64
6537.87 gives 10.83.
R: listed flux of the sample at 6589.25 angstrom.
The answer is 11.63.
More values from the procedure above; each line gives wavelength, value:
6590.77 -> 11.54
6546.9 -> 10.22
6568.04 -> 10.94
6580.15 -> 10.76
